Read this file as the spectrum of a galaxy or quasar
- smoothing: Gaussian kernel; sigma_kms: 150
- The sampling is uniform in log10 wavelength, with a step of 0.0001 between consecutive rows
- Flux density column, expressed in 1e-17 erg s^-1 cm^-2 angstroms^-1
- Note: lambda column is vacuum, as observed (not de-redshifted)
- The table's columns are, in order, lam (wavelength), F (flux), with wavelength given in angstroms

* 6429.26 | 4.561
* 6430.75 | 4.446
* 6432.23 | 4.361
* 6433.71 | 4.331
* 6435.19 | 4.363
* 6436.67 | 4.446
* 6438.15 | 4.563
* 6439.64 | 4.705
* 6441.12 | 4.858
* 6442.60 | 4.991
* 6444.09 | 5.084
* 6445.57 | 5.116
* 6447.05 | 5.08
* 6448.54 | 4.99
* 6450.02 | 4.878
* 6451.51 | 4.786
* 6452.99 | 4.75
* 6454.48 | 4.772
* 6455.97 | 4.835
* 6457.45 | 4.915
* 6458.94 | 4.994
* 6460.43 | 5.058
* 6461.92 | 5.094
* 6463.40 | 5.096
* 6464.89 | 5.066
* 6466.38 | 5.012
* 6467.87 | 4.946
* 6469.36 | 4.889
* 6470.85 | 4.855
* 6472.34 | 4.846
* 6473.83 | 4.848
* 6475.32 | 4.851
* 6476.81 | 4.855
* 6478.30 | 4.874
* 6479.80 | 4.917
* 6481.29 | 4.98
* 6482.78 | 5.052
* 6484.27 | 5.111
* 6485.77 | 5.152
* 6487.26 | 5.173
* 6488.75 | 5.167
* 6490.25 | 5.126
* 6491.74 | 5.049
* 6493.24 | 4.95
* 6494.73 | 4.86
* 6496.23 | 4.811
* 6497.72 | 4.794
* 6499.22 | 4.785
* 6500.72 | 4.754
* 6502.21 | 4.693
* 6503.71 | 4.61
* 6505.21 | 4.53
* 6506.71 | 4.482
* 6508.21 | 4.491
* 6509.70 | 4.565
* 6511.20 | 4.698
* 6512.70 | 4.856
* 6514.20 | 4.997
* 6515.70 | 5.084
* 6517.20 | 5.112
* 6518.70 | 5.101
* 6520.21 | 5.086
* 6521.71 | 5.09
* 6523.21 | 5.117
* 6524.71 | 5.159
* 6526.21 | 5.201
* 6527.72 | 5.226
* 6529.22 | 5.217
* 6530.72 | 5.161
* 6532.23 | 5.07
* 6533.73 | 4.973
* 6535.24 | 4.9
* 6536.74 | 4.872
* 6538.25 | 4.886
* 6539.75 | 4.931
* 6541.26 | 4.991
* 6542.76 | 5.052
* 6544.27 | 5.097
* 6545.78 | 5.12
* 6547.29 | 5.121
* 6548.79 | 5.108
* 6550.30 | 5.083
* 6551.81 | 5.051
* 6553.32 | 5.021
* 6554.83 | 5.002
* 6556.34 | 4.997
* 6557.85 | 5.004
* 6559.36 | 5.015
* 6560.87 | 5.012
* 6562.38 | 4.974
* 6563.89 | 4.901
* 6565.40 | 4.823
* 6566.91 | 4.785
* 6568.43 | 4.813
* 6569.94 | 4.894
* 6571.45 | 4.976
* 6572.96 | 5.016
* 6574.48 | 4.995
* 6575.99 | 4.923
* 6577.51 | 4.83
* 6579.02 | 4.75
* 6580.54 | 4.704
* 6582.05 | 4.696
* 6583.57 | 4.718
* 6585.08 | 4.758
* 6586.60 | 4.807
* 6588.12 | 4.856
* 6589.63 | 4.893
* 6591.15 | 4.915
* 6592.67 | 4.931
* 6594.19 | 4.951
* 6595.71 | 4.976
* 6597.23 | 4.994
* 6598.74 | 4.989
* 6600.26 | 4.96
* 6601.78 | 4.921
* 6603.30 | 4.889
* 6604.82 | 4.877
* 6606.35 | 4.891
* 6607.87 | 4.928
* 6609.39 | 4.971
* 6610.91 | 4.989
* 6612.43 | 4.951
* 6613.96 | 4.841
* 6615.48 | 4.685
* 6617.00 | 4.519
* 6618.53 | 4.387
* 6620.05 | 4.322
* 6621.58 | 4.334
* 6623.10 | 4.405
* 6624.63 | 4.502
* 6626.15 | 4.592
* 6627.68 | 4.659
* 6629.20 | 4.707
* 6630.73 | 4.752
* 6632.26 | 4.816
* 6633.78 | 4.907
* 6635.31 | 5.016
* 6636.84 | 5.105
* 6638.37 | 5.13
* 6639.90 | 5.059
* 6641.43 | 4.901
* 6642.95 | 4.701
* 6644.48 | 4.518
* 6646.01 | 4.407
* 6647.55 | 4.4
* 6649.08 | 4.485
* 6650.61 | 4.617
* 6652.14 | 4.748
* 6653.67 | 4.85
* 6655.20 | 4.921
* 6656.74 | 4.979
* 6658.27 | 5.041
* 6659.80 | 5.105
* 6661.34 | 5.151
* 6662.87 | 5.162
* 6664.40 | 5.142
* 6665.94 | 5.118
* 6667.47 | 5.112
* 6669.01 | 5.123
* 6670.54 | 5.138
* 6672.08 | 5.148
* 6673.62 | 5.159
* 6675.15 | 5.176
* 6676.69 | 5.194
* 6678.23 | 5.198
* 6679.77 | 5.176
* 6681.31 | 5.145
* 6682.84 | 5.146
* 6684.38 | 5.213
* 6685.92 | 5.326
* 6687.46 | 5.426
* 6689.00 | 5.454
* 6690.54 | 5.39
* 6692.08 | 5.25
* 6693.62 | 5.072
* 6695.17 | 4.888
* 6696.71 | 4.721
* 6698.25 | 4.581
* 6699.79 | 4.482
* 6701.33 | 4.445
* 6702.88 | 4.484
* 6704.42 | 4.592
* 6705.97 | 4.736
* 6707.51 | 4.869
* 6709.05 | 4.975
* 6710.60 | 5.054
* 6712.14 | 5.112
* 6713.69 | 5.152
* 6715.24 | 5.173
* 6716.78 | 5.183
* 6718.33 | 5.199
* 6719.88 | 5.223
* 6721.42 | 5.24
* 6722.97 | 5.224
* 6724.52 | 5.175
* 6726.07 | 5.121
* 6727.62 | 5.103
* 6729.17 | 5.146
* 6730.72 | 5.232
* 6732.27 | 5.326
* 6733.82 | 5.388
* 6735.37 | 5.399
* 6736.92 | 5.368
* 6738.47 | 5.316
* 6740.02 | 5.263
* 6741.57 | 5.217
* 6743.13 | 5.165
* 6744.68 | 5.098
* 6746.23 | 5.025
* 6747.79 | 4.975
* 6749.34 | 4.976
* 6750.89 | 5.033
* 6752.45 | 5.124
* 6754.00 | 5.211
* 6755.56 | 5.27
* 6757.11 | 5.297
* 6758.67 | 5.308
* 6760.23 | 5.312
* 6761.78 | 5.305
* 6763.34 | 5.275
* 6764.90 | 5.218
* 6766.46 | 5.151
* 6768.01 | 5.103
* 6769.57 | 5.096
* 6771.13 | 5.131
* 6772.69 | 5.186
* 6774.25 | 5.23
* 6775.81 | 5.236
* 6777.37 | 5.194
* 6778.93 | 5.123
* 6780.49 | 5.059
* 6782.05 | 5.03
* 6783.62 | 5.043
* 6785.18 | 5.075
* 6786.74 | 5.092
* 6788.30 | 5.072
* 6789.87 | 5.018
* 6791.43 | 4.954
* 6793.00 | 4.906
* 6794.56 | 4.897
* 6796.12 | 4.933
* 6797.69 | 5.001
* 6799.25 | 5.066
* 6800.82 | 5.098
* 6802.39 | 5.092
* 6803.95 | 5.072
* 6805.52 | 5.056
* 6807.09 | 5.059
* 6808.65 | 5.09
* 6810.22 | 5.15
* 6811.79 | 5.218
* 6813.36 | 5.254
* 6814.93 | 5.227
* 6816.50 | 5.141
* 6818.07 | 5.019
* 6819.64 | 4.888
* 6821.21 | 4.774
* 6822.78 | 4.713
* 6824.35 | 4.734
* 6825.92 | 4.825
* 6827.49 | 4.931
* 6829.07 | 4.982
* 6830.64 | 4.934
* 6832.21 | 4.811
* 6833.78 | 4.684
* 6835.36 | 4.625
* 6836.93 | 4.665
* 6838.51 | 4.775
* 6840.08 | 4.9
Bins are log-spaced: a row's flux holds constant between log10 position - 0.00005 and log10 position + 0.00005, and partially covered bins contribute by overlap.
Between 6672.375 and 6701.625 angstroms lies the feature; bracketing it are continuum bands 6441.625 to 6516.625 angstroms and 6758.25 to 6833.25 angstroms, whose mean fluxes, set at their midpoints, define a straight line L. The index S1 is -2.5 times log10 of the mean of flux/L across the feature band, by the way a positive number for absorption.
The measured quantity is -0.02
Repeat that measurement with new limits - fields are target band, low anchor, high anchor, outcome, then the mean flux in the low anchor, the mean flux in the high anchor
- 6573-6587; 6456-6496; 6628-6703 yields 0.037 mag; 4.99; 4.97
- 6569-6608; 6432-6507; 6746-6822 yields 0.016 mag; 4.87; 5.1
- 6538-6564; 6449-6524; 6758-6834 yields -0.019 mag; 4.91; 5.06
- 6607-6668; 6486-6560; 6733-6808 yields 0.054 mag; 4.97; 5.14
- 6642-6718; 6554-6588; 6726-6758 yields 0.023 mag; 4.88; 5.2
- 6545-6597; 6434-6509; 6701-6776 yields 0.010 mag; 4.88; 5.13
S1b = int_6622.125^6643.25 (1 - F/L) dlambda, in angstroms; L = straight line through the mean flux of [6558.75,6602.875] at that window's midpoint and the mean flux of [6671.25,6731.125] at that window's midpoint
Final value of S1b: 0.7 angstroms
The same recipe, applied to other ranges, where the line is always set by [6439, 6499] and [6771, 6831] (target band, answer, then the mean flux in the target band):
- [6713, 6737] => -1.0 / 5.22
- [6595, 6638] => 1.8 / 4.78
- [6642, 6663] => 0.9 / 4.78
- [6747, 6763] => -0.5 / 5.18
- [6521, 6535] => -0.4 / 5.13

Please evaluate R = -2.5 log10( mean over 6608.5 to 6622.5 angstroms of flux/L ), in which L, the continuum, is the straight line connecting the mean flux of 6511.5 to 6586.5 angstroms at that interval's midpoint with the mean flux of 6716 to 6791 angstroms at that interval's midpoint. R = 0.085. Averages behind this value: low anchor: 4.98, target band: 4.67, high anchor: 5.18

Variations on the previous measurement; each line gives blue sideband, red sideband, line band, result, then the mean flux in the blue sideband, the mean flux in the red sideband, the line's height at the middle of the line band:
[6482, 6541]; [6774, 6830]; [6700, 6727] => 0.00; 4.95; 5.03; 5.01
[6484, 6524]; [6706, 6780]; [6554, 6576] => 0.01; 4.9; 5.18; 4.97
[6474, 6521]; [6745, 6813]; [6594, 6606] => 0.01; 4.89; 5.11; 4.97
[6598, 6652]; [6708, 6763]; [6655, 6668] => -0.04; 4.75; 5.19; 4.89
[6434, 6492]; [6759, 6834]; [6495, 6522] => 0.03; 4.92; 5.06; 4.94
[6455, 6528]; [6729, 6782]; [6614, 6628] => 0.13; 4.93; 5.2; 5.06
